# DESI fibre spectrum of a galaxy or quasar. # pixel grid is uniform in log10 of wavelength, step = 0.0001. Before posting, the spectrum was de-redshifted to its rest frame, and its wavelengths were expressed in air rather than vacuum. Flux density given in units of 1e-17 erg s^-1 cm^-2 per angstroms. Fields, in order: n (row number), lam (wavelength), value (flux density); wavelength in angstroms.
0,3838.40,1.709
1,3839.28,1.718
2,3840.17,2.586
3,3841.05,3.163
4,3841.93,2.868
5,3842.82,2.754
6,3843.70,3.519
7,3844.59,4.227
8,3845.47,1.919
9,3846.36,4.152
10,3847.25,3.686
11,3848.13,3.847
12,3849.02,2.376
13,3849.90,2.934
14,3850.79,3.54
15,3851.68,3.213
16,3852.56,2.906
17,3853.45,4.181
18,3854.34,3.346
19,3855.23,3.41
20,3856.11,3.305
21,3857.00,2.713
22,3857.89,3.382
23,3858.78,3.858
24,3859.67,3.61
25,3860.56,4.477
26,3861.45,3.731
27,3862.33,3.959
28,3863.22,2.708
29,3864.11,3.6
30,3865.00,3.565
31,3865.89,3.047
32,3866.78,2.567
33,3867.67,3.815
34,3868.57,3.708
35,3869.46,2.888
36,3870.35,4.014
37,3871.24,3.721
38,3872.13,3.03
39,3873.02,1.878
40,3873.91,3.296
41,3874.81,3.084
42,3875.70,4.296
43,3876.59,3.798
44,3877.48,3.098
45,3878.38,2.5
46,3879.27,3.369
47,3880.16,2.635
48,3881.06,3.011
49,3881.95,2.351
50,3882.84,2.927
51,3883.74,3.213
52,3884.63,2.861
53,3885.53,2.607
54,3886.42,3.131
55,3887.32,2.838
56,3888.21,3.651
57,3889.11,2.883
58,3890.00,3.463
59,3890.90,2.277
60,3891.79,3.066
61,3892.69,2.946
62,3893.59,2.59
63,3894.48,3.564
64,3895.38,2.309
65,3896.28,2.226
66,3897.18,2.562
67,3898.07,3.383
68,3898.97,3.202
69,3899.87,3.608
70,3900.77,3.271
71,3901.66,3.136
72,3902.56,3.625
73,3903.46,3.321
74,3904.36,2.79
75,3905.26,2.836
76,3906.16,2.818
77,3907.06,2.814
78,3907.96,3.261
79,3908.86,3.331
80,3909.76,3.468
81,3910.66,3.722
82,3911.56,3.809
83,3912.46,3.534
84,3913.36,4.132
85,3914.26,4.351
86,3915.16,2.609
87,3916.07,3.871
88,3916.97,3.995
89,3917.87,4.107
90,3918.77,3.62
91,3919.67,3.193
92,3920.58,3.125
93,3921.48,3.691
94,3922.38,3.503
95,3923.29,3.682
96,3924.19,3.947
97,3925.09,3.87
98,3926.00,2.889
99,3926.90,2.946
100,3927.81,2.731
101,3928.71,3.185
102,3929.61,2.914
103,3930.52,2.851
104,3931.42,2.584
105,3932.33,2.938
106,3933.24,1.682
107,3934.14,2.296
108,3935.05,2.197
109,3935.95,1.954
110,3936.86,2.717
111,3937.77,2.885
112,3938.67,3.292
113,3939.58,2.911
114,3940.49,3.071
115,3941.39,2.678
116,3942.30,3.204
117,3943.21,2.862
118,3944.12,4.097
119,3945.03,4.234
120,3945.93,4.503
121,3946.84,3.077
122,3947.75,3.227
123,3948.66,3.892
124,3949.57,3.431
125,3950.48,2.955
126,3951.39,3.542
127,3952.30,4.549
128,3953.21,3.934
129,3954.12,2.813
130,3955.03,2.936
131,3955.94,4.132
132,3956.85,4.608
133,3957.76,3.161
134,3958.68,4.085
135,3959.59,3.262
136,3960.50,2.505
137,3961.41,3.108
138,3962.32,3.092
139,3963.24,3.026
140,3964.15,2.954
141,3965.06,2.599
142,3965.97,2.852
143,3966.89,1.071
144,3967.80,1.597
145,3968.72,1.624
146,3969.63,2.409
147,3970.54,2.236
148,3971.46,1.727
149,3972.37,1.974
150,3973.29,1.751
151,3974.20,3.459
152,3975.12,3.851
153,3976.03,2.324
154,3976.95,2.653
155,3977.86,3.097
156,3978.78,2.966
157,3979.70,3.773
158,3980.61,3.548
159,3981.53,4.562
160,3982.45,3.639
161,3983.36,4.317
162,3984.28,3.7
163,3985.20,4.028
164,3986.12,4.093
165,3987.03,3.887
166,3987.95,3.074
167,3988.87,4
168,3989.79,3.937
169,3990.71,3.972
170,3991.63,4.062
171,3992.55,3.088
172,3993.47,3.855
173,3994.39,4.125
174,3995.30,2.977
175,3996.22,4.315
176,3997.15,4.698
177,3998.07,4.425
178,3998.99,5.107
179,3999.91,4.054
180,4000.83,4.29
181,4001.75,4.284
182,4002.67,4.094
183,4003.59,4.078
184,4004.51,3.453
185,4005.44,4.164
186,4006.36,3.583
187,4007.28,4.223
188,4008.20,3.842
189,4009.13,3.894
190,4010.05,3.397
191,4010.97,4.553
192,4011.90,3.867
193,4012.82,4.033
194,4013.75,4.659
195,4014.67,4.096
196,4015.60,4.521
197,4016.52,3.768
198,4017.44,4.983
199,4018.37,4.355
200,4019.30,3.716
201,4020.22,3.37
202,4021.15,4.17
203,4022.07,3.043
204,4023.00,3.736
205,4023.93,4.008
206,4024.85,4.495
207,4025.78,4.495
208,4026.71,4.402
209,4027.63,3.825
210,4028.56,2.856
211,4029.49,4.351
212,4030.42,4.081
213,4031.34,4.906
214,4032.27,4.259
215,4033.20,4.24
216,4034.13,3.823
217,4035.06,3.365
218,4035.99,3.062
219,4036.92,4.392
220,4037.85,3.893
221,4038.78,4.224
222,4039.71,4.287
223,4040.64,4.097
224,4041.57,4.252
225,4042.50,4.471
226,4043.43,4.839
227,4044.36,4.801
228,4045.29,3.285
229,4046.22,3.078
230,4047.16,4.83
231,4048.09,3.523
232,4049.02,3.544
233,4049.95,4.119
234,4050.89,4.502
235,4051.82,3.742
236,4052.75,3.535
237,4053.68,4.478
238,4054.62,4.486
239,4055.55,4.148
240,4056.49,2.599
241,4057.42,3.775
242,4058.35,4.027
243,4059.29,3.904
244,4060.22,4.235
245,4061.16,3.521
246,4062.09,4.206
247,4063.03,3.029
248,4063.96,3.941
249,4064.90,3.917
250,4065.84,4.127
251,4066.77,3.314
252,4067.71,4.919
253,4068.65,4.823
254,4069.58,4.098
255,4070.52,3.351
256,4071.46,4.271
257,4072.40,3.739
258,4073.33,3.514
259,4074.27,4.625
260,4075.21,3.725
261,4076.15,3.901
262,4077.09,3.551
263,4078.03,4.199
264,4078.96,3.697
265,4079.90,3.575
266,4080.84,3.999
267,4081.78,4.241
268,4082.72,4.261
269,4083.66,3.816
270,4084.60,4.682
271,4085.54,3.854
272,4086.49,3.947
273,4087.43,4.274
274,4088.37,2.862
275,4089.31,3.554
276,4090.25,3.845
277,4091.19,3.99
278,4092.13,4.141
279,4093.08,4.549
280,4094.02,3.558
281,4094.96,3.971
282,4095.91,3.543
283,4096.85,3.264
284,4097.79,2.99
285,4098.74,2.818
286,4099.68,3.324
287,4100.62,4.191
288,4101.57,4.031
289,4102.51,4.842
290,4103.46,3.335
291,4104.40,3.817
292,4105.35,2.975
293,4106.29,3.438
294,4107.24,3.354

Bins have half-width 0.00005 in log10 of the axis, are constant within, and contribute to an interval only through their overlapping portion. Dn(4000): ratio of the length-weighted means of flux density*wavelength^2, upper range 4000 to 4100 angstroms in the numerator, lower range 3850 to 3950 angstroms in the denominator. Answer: 1.32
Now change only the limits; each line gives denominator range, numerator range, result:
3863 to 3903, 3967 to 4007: 1.19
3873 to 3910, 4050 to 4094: 1.42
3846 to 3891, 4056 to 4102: 1.31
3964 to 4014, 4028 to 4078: 1.17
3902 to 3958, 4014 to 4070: 1.29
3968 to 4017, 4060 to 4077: 1.12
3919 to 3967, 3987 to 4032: 1.31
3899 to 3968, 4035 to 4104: 1.30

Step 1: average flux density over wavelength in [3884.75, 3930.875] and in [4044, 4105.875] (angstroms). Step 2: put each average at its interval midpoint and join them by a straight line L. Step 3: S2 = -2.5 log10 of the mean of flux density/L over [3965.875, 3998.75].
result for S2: 0.077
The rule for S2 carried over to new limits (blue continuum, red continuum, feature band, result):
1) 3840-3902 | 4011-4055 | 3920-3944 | 0.187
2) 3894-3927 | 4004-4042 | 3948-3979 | 0.235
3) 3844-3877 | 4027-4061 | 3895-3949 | 0.124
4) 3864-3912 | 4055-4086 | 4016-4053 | -0.071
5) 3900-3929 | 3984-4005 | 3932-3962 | 0.131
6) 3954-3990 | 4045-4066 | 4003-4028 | -0.154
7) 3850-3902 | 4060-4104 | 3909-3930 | -0.058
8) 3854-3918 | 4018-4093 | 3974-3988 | 0.022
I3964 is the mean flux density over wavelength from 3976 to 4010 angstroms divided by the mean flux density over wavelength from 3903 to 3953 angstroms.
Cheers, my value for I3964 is 1.18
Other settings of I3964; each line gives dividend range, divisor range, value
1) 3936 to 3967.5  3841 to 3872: 0.96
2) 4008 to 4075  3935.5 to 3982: 1.30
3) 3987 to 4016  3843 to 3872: 1.17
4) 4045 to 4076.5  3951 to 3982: 1.31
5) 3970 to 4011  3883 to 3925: 1.12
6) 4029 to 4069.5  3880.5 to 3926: 1.24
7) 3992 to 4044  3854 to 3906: 1.28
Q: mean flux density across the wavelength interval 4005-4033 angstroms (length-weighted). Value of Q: 4.06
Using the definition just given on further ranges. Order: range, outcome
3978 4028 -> 3.99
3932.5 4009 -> 3.36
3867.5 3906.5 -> 3.08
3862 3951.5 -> 3.18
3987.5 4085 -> 4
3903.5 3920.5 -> 3.45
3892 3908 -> 3.01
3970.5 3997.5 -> 3.47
